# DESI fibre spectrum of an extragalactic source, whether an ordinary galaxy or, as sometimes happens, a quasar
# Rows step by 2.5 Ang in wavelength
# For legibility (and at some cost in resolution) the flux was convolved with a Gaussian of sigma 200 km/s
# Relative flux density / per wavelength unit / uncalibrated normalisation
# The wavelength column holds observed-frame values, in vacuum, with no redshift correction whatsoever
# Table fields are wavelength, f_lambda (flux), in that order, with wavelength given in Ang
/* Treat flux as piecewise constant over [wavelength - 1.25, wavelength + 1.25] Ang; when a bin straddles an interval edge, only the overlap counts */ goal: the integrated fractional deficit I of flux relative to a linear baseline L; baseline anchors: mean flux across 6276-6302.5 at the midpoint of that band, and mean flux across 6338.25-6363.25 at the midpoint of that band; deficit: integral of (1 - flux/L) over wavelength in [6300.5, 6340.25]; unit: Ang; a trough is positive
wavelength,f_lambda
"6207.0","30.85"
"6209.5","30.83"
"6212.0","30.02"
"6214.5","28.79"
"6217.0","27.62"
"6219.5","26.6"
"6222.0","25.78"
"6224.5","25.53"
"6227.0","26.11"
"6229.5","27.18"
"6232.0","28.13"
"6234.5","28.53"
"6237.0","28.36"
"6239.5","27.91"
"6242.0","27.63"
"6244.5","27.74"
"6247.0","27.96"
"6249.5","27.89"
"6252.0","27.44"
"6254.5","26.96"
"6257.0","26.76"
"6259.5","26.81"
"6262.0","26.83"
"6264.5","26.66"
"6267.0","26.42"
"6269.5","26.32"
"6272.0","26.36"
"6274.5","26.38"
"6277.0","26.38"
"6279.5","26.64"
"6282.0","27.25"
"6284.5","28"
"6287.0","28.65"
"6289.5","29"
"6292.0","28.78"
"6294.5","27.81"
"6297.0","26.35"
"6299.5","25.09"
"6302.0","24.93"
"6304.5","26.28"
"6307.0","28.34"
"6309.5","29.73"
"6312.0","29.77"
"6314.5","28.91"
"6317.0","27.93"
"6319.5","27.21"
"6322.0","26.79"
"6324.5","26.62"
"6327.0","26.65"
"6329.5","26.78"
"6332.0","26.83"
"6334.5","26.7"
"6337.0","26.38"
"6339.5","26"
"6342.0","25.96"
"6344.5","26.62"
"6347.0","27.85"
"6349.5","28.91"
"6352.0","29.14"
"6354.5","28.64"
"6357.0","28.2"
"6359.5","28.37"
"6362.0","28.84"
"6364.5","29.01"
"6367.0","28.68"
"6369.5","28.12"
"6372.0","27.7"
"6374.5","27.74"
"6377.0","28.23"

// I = 0.4 Ang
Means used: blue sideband 27.2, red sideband 27.9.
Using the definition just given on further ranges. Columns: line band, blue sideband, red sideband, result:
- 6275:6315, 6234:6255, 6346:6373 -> 0.79 Ang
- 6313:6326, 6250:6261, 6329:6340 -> -0.42 Ang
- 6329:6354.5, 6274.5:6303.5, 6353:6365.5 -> 0.95 Ang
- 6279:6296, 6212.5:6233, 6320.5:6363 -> -0.52 Ang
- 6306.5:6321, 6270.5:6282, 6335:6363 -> -0.81 Ang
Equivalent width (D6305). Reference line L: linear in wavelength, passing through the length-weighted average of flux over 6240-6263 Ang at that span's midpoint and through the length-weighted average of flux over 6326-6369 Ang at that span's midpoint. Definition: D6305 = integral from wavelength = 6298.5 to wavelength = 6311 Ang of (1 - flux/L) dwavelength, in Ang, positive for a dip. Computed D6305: 0.2 Ang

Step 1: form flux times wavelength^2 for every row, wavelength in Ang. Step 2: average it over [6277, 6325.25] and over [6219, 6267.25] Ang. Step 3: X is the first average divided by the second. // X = 1.03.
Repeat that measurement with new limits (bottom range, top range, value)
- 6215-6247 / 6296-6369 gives 1.04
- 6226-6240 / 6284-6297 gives 1.04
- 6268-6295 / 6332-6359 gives 1.02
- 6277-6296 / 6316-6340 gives 0.97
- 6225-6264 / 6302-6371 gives 1.04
